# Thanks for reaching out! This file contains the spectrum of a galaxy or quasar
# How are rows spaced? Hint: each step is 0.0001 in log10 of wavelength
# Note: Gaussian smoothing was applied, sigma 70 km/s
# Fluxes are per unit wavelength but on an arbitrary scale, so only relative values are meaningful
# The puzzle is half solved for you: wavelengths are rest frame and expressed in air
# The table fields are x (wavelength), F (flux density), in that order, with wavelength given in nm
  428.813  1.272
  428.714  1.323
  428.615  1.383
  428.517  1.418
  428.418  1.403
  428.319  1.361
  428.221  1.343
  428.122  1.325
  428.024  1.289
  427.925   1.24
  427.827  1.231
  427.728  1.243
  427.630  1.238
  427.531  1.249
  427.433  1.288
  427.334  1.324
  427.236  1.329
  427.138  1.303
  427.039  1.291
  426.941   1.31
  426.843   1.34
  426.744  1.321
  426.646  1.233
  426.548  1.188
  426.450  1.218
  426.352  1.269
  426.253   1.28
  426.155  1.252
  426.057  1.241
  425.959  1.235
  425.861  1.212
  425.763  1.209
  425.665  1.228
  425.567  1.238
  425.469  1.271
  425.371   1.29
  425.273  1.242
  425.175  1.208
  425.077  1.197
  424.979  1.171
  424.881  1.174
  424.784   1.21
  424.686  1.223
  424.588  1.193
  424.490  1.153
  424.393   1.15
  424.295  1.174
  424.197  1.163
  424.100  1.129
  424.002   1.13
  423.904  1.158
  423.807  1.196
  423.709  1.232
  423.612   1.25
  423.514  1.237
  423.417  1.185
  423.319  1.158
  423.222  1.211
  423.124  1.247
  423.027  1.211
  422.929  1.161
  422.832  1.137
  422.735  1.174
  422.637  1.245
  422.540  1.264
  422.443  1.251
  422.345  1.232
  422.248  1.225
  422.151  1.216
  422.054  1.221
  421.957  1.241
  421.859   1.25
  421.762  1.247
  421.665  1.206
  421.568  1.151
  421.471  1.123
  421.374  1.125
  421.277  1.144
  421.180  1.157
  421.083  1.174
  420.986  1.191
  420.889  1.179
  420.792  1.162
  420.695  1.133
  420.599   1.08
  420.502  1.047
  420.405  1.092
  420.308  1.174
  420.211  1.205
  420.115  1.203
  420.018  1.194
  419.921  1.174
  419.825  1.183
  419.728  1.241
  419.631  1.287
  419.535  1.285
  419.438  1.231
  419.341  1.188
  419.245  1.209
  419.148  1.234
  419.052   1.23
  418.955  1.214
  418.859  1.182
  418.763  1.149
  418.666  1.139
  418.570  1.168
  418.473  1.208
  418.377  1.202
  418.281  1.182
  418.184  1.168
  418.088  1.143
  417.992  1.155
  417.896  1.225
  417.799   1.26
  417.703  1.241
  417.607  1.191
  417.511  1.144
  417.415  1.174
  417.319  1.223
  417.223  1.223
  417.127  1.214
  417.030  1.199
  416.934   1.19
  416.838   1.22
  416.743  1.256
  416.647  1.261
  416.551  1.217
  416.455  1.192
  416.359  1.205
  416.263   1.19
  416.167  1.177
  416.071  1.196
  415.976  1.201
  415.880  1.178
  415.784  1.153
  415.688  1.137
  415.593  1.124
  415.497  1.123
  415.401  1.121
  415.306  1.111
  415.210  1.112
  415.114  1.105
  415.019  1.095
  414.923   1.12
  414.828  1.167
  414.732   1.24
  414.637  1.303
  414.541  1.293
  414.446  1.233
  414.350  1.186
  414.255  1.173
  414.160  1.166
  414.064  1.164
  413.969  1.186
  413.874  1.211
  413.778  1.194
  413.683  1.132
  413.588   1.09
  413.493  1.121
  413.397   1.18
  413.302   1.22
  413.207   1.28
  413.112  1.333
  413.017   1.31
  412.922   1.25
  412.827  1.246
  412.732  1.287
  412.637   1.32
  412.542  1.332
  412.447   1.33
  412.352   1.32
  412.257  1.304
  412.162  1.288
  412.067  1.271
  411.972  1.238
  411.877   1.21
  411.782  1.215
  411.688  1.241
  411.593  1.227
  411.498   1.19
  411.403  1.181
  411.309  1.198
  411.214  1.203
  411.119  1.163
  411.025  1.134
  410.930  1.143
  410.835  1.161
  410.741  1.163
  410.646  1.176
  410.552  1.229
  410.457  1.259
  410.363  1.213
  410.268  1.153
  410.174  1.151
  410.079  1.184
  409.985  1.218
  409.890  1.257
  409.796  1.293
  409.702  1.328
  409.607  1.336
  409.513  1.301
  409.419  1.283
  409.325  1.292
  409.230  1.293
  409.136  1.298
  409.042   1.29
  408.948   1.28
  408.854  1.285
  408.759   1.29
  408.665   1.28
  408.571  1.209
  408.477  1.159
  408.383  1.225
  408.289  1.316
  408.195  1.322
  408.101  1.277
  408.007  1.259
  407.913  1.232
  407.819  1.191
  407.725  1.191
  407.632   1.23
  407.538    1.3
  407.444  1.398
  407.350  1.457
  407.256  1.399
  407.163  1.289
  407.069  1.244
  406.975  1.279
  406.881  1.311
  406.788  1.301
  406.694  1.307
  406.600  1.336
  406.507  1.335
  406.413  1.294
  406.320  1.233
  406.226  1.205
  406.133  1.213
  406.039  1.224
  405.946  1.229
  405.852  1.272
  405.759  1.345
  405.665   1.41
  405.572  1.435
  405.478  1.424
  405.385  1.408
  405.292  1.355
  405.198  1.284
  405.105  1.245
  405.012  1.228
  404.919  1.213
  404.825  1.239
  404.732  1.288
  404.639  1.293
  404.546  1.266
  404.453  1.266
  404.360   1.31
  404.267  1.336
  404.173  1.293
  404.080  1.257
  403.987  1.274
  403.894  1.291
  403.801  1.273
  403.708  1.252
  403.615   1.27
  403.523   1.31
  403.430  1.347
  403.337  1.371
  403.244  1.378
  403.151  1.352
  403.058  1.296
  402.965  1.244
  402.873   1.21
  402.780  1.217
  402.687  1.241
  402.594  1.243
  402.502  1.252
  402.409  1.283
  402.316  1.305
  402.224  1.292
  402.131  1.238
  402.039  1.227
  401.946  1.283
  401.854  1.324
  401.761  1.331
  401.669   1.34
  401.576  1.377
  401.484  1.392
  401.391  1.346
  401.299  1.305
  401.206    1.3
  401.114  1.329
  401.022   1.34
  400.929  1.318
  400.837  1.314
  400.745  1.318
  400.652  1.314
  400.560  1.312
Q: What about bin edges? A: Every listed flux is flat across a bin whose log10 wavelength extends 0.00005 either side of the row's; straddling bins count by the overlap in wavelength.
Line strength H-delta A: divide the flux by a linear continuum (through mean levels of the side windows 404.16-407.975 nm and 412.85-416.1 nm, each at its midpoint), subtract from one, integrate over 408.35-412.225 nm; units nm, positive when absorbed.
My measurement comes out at 0.02 nm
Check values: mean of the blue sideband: 1.3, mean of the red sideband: 1.18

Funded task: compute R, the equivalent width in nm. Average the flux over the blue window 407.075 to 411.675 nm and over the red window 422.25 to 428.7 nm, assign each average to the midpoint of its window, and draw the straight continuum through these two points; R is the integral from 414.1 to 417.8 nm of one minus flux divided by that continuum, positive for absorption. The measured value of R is 0.17 nm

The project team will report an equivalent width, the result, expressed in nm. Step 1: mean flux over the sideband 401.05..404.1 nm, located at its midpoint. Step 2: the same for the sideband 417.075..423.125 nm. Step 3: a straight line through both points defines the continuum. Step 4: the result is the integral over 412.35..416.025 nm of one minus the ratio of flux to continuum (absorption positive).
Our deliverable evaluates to 0.083 nm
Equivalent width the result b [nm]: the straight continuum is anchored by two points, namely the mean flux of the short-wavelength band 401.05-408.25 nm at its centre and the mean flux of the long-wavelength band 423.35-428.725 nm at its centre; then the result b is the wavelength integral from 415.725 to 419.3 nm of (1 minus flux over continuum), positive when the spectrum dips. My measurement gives 0.20 nm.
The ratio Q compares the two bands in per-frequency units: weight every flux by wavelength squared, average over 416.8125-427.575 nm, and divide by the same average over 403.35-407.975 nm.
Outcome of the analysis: 1.0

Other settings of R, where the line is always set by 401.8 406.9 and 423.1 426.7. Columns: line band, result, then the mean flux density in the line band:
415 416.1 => 0.095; 1.14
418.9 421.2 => 0.079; 1.19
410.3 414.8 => 0.124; 1.22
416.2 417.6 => 0.038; 1.21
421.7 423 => 0.000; 1.22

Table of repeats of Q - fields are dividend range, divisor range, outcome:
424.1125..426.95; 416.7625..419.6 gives 1.06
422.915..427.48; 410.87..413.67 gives 1.06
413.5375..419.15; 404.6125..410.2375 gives 0.96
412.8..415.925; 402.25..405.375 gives 0.97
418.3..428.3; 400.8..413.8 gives 1.03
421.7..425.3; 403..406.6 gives 1.01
